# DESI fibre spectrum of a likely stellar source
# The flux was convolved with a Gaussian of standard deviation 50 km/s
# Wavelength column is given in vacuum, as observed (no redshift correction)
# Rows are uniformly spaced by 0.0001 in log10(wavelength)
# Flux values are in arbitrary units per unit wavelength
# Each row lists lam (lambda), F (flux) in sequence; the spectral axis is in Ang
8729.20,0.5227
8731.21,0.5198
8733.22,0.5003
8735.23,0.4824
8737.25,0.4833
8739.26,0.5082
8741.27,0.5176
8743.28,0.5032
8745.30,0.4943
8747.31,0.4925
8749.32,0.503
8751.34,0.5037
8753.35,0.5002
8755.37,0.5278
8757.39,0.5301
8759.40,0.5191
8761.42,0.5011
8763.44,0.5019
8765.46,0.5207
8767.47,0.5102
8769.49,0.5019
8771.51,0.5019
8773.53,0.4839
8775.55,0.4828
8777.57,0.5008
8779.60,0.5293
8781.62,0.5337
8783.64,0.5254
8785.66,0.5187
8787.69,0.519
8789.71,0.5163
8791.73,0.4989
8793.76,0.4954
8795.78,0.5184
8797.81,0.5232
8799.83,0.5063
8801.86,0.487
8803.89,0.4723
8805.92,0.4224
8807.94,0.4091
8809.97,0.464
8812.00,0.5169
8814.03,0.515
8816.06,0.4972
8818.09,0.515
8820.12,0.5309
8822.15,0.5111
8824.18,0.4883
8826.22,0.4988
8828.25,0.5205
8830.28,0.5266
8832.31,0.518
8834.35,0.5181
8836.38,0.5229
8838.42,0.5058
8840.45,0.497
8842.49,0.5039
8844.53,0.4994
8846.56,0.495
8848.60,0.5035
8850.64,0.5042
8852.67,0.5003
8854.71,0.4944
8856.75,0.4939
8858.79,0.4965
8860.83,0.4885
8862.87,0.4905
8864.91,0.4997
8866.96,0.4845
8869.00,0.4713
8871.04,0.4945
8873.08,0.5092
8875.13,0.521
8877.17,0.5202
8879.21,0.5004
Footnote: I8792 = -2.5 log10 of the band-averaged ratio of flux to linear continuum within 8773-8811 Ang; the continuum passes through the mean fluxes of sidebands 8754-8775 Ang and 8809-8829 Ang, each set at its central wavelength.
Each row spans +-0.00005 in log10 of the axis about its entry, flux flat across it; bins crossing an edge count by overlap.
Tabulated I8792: 0.03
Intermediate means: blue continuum 0.509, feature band 0.495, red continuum 0.506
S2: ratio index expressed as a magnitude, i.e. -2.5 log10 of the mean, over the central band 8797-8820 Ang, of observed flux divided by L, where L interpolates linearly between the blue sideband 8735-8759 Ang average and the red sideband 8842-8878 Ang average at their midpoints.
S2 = 0.03 mag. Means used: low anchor 0.505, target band 0.486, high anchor 0.498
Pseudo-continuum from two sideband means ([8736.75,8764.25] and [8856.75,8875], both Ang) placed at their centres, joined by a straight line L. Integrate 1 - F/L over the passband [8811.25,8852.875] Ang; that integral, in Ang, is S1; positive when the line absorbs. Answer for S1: -1.0 Ang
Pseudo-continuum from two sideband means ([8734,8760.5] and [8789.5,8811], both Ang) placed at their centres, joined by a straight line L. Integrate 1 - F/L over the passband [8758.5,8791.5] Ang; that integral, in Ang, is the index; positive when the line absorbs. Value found -1.2 Ang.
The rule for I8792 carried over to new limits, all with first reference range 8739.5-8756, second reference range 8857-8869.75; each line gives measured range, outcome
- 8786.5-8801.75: -0.02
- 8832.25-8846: -0.03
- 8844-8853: -0.02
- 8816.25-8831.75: -0.04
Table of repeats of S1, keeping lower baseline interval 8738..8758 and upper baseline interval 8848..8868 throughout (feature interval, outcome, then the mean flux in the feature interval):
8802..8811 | 0.98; 0.446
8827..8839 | -0.50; 0.519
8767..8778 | 0.19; 0.496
